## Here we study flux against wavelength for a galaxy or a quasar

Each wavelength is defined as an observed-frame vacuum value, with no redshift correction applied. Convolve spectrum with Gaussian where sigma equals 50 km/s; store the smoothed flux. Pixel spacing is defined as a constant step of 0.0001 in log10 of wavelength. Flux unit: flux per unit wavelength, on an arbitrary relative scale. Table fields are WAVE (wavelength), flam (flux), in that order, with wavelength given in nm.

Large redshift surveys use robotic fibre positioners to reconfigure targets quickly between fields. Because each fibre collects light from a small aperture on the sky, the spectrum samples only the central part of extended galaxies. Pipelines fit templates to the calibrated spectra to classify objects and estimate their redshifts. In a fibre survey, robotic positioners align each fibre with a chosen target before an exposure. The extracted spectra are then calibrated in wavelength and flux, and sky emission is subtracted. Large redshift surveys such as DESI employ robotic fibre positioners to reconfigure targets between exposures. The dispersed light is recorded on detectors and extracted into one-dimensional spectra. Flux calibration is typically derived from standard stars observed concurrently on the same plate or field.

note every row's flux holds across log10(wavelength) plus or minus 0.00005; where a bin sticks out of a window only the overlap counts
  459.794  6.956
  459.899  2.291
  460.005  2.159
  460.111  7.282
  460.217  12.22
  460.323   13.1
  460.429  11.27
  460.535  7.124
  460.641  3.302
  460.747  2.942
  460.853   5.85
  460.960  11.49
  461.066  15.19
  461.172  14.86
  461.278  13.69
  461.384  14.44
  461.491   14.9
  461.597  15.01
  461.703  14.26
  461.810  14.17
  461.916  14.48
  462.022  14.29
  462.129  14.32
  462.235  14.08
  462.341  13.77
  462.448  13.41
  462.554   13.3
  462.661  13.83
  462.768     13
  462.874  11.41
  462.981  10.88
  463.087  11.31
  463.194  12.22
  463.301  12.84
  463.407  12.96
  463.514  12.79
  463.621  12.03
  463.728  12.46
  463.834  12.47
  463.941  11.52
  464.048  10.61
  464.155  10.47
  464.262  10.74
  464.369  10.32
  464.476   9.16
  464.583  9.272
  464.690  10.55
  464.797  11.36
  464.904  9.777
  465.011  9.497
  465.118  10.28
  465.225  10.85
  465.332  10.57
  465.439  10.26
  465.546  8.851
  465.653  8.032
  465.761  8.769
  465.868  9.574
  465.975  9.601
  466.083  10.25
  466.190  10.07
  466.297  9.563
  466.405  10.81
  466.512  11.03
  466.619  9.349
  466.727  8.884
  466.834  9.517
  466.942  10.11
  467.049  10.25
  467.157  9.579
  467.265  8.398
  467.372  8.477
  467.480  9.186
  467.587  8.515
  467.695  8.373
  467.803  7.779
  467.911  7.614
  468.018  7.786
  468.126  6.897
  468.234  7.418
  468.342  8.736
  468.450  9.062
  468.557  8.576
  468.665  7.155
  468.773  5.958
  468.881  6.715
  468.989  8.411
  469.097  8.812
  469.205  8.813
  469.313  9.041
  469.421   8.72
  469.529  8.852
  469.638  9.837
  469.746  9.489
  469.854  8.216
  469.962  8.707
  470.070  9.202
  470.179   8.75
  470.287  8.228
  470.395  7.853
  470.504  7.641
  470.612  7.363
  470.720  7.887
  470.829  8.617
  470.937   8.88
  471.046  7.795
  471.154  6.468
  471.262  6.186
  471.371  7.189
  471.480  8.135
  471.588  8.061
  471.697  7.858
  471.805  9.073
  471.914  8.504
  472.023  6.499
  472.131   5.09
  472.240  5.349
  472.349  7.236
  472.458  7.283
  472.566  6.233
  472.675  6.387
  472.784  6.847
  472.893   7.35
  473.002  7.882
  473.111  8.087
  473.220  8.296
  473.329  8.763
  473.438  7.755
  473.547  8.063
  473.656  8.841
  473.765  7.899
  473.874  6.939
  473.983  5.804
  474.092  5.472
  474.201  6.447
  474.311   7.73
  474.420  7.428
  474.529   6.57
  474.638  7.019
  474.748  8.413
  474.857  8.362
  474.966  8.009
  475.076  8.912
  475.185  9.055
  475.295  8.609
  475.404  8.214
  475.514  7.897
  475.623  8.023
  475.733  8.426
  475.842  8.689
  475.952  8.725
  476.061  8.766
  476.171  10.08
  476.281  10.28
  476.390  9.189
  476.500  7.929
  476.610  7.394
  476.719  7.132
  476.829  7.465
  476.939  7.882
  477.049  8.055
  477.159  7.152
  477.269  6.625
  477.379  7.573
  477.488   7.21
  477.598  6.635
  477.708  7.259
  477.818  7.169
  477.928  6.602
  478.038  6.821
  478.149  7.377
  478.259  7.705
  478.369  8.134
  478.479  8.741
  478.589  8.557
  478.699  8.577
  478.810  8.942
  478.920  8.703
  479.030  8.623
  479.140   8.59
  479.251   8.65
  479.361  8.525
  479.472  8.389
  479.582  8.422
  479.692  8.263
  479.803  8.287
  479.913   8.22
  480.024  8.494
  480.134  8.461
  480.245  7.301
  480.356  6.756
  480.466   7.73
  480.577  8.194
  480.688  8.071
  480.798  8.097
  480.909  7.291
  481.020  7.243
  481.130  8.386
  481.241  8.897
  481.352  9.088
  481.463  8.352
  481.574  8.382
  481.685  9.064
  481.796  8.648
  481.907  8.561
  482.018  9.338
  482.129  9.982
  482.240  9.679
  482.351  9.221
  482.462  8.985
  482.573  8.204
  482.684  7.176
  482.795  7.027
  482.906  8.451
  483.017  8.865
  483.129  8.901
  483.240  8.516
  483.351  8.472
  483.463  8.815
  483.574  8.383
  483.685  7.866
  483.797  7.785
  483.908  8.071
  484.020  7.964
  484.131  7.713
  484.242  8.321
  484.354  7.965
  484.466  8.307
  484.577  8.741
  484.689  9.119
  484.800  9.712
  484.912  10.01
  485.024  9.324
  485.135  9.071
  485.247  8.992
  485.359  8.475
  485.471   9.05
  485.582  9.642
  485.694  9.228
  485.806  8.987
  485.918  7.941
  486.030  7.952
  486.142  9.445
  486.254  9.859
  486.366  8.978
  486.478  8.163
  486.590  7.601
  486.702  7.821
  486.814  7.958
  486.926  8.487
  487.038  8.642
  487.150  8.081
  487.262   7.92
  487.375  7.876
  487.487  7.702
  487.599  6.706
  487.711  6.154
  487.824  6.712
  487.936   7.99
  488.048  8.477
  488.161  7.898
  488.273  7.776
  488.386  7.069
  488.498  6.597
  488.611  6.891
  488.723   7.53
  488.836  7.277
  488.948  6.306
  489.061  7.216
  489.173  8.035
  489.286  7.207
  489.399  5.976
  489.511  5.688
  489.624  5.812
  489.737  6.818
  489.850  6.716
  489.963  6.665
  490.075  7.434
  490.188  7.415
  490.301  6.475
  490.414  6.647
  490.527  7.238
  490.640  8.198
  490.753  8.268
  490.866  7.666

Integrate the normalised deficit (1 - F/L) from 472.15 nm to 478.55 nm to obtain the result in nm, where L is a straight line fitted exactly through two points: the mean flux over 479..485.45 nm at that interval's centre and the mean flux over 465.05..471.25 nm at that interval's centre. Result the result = 0.69 nm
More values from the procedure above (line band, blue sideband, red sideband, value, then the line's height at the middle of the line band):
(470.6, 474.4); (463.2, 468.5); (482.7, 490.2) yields 0.77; 9.26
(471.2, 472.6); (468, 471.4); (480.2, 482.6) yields 0.18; 8.17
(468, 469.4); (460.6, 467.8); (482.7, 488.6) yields 0.33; 10.4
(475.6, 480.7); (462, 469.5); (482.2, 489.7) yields 0.47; 8.88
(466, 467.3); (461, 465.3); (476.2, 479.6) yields 0.17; 11.3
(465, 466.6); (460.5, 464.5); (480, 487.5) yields 0.23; 11.5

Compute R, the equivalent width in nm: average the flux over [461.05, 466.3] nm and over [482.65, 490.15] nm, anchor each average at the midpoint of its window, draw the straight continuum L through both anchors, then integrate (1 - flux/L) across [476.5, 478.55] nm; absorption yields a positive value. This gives 0.45 nm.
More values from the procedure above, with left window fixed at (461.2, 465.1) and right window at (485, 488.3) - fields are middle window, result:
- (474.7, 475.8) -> 0.20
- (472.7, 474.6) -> 0.57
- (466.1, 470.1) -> 0.96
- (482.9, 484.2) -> 0.08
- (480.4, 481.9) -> 0.16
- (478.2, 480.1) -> 0.22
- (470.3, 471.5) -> 0.37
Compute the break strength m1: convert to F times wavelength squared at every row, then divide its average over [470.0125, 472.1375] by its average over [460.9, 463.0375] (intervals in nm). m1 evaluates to 0.59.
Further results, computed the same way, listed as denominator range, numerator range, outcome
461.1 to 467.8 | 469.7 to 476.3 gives 0.72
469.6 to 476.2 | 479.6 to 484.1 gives 1.11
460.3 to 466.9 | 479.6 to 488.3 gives 0.81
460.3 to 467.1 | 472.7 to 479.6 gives 0.75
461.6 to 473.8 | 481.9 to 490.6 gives 0.92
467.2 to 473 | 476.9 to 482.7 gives 1.08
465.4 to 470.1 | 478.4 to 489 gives 1.00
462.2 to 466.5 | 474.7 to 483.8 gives 0.79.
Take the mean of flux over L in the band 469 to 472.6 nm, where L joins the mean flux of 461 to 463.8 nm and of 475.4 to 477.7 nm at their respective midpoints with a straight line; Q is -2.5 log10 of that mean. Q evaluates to 0.28 mag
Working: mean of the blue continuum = 13.4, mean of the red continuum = 8.04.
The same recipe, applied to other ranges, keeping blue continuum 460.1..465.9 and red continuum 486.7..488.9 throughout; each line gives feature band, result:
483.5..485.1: -0.055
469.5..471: 0.207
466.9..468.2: 0.248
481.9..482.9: -0.034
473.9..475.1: 0.311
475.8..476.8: 0.086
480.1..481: 0.133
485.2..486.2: -0.124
